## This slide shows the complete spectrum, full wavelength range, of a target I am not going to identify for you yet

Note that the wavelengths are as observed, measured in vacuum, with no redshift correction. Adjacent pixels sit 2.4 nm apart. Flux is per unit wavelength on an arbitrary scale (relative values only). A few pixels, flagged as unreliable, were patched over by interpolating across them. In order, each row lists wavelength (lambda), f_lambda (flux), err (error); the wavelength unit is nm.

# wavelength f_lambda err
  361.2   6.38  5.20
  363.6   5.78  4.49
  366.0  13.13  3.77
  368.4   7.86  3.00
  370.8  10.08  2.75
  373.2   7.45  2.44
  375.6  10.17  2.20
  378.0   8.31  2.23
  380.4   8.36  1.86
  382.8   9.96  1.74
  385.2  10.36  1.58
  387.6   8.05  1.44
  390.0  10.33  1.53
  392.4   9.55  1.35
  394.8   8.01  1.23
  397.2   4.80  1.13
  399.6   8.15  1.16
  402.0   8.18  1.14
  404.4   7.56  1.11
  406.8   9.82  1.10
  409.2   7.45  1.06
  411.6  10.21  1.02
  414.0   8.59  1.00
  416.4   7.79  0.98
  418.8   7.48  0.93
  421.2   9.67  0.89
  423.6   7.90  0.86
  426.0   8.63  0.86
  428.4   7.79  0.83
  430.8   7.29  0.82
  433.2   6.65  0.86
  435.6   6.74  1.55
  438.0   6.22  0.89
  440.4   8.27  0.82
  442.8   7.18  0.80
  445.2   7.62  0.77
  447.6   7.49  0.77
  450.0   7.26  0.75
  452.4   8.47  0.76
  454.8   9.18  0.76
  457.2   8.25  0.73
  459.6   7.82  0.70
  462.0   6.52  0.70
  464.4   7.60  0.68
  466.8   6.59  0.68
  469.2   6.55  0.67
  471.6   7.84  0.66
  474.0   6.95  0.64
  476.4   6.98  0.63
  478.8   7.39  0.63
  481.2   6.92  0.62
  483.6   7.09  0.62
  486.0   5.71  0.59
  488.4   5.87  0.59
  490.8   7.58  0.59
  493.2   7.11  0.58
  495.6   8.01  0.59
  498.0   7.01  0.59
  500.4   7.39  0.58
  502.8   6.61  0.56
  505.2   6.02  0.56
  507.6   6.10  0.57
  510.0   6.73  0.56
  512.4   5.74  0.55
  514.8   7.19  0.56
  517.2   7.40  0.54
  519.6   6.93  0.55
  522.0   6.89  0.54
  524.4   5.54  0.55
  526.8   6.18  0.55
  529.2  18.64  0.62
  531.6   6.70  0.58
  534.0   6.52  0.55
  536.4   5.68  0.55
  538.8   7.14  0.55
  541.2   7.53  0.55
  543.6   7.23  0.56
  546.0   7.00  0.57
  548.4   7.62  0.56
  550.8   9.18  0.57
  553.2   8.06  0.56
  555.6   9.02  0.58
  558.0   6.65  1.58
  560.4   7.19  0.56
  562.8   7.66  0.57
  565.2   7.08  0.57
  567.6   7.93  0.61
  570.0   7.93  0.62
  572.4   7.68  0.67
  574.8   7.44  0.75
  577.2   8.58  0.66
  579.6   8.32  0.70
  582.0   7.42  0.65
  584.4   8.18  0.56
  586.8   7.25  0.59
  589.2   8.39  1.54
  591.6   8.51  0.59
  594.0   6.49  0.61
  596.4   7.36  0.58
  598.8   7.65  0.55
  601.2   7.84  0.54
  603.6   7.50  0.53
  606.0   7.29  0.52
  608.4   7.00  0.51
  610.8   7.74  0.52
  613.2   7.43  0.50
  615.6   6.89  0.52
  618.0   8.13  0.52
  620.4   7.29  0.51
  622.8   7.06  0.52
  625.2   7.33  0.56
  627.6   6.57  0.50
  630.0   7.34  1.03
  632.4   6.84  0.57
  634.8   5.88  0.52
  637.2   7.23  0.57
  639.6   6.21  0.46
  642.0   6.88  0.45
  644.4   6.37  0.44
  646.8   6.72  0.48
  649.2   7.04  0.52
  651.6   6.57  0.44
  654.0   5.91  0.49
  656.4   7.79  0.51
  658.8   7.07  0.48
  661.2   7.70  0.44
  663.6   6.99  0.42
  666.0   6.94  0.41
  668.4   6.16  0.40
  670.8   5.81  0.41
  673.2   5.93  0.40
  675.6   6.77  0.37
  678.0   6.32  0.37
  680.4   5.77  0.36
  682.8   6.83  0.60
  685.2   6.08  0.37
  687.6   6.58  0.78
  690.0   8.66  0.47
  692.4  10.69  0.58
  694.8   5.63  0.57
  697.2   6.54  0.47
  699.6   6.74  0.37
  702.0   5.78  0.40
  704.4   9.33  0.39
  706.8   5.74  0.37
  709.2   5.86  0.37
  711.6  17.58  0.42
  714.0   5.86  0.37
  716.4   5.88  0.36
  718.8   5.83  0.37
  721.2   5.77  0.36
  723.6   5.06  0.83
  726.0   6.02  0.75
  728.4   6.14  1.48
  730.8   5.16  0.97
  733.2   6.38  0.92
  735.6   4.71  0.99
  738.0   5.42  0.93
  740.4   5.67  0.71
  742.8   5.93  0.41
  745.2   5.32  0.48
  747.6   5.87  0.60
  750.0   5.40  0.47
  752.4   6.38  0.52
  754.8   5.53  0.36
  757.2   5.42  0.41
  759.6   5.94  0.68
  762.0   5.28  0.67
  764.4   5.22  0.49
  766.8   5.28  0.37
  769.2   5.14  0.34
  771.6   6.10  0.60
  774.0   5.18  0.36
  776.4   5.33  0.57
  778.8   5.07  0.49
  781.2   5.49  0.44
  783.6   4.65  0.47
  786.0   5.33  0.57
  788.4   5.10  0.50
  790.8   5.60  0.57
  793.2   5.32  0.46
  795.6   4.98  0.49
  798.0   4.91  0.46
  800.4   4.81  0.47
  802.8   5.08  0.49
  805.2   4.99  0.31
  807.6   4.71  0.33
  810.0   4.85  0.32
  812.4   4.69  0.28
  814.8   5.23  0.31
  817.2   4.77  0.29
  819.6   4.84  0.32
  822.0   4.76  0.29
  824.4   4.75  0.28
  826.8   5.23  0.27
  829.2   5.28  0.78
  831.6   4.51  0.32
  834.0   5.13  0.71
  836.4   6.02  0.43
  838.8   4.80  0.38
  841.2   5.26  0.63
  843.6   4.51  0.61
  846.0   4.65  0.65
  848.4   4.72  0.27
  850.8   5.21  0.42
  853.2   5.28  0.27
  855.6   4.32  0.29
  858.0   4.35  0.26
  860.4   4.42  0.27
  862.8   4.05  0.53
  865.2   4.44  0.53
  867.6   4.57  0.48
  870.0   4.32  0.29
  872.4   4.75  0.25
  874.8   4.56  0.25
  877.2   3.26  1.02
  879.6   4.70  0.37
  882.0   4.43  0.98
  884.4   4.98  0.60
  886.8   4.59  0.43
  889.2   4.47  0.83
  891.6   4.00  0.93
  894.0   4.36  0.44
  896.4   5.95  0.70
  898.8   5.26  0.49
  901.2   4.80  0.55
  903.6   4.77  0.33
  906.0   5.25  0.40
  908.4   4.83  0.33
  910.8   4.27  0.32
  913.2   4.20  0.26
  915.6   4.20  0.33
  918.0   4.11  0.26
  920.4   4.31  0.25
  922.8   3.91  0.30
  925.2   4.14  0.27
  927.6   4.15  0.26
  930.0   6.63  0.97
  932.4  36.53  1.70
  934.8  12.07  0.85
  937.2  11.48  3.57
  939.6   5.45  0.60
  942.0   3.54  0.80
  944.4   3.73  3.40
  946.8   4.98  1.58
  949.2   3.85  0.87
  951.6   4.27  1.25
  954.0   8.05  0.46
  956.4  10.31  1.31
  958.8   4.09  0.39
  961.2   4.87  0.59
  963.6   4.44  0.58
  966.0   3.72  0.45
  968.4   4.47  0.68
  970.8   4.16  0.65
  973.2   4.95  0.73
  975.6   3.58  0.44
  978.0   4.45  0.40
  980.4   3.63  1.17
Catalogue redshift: 0.42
